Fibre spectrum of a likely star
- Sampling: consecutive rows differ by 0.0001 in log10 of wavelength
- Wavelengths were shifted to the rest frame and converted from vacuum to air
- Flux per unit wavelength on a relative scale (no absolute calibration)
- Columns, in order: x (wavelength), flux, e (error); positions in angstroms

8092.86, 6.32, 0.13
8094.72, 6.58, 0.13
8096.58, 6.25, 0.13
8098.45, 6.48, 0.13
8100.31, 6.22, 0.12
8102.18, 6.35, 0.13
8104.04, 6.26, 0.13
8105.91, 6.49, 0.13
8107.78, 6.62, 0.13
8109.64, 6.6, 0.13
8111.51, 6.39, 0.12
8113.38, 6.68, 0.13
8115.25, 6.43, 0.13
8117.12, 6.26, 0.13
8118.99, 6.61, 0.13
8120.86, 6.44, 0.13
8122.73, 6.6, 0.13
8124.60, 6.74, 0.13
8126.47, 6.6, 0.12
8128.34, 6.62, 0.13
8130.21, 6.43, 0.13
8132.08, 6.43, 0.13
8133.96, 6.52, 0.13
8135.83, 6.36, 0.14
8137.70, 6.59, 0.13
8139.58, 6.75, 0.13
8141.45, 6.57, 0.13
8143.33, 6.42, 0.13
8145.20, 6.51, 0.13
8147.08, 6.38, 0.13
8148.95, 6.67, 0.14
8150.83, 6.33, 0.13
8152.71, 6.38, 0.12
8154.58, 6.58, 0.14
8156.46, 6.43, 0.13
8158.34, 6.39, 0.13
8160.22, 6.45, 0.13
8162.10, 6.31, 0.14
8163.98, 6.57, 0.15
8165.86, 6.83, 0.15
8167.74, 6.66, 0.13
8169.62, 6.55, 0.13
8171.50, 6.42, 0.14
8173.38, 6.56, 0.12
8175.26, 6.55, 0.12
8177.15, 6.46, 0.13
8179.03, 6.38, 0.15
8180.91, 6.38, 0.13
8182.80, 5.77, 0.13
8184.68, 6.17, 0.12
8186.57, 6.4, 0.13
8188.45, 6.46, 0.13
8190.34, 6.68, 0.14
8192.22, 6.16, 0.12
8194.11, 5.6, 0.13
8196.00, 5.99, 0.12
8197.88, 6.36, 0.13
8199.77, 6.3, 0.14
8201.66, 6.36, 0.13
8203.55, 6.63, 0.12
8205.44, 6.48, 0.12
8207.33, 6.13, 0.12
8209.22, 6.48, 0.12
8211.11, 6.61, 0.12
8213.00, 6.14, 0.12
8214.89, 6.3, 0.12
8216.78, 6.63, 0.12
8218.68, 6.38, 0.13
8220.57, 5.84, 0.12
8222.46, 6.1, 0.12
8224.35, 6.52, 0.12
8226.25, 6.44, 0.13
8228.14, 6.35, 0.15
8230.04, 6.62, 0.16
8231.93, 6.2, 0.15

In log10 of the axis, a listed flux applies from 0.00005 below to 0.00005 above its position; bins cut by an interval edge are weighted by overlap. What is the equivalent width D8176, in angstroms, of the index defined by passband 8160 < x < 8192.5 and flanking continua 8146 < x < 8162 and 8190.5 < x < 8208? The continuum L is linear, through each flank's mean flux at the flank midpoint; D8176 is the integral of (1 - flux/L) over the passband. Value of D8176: -0.46 angstroms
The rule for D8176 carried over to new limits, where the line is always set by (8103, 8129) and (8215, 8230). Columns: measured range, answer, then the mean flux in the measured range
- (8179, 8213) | 0.5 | 6.29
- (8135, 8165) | -0.1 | 6.48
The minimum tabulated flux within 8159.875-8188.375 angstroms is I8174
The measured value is 5.77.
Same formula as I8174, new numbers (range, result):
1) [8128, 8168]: 6.31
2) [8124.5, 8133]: 6.43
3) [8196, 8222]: 5.84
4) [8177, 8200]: 5.6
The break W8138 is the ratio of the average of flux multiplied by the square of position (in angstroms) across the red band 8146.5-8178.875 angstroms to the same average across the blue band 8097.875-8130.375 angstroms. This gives 1.01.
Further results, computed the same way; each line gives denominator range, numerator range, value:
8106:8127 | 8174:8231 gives 0.99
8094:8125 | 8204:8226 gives 1.01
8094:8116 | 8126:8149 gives 1.02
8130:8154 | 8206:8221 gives 0.99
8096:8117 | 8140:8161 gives 1.02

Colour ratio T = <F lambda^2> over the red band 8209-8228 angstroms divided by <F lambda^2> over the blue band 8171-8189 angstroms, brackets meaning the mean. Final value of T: 1.01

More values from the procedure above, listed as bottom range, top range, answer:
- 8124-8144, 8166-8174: 1.01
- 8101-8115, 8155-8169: 1.02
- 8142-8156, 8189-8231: 0.99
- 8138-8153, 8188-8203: 0.97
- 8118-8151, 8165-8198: 0.98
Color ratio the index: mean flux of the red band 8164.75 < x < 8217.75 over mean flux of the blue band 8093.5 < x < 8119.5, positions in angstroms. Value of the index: 1.0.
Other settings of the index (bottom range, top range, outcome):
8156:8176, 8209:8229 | 0.97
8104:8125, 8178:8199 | 0.95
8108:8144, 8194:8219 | 0.97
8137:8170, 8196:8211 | 0.98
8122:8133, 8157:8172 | 0.99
